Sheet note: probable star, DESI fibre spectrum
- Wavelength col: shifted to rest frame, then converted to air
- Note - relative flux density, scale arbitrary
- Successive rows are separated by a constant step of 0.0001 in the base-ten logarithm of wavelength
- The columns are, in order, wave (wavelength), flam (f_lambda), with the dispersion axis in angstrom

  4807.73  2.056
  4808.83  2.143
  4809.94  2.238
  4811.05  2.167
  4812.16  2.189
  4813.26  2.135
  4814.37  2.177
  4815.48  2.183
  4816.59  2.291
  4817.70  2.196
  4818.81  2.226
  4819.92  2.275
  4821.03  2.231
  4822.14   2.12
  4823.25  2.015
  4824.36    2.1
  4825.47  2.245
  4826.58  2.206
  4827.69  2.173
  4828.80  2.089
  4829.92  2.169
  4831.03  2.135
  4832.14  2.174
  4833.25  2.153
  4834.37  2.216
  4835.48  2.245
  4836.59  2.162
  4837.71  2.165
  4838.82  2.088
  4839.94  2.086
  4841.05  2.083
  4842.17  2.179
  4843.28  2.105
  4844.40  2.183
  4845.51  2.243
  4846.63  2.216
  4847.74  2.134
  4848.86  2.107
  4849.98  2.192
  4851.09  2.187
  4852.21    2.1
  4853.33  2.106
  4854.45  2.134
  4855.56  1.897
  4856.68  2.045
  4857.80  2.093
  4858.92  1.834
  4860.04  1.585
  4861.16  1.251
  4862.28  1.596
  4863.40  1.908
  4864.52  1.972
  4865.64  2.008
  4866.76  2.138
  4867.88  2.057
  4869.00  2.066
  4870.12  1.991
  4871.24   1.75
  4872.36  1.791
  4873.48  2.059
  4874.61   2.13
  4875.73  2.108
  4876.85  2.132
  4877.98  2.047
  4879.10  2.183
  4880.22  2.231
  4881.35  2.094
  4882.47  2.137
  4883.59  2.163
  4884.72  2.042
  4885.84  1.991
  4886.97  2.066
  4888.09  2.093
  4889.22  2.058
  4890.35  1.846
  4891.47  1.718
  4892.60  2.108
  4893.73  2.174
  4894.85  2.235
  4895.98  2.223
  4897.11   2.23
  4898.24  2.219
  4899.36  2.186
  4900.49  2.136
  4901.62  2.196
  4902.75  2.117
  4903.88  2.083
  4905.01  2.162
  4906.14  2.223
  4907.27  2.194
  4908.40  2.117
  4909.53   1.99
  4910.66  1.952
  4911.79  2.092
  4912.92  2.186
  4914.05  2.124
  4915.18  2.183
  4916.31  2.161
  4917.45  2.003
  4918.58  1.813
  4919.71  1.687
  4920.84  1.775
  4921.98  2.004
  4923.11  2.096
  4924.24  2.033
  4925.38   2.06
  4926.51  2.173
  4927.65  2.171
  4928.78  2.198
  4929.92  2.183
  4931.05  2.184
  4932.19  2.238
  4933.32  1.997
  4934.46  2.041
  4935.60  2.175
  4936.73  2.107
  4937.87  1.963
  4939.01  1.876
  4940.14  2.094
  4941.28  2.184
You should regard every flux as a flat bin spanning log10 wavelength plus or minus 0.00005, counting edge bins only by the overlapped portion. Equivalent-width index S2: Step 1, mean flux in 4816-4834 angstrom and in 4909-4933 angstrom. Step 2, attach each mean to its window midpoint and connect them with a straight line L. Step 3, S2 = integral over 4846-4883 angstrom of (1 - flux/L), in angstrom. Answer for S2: 2.08 angstrom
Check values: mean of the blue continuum 2.17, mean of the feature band 2.01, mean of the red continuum 2.06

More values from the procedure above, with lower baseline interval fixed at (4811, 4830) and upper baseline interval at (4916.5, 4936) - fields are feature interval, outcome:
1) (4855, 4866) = 1.6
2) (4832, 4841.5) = 0.0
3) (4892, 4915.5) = -0.8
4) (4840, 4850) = 0.0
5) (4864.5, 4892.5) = 0.9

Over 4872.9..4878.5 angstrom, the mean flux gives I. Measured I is 2.09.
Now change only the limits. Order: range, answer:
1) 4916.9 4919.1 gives 1.91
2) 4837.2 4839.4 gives 2.12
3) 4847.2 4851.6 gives 2.15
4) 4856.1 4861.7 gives 1.76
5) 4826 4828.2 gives 2.19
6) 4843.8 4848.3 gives 2.19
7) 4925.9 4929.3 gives 2.18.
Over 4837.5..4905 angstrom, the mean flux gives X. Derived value 2.06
